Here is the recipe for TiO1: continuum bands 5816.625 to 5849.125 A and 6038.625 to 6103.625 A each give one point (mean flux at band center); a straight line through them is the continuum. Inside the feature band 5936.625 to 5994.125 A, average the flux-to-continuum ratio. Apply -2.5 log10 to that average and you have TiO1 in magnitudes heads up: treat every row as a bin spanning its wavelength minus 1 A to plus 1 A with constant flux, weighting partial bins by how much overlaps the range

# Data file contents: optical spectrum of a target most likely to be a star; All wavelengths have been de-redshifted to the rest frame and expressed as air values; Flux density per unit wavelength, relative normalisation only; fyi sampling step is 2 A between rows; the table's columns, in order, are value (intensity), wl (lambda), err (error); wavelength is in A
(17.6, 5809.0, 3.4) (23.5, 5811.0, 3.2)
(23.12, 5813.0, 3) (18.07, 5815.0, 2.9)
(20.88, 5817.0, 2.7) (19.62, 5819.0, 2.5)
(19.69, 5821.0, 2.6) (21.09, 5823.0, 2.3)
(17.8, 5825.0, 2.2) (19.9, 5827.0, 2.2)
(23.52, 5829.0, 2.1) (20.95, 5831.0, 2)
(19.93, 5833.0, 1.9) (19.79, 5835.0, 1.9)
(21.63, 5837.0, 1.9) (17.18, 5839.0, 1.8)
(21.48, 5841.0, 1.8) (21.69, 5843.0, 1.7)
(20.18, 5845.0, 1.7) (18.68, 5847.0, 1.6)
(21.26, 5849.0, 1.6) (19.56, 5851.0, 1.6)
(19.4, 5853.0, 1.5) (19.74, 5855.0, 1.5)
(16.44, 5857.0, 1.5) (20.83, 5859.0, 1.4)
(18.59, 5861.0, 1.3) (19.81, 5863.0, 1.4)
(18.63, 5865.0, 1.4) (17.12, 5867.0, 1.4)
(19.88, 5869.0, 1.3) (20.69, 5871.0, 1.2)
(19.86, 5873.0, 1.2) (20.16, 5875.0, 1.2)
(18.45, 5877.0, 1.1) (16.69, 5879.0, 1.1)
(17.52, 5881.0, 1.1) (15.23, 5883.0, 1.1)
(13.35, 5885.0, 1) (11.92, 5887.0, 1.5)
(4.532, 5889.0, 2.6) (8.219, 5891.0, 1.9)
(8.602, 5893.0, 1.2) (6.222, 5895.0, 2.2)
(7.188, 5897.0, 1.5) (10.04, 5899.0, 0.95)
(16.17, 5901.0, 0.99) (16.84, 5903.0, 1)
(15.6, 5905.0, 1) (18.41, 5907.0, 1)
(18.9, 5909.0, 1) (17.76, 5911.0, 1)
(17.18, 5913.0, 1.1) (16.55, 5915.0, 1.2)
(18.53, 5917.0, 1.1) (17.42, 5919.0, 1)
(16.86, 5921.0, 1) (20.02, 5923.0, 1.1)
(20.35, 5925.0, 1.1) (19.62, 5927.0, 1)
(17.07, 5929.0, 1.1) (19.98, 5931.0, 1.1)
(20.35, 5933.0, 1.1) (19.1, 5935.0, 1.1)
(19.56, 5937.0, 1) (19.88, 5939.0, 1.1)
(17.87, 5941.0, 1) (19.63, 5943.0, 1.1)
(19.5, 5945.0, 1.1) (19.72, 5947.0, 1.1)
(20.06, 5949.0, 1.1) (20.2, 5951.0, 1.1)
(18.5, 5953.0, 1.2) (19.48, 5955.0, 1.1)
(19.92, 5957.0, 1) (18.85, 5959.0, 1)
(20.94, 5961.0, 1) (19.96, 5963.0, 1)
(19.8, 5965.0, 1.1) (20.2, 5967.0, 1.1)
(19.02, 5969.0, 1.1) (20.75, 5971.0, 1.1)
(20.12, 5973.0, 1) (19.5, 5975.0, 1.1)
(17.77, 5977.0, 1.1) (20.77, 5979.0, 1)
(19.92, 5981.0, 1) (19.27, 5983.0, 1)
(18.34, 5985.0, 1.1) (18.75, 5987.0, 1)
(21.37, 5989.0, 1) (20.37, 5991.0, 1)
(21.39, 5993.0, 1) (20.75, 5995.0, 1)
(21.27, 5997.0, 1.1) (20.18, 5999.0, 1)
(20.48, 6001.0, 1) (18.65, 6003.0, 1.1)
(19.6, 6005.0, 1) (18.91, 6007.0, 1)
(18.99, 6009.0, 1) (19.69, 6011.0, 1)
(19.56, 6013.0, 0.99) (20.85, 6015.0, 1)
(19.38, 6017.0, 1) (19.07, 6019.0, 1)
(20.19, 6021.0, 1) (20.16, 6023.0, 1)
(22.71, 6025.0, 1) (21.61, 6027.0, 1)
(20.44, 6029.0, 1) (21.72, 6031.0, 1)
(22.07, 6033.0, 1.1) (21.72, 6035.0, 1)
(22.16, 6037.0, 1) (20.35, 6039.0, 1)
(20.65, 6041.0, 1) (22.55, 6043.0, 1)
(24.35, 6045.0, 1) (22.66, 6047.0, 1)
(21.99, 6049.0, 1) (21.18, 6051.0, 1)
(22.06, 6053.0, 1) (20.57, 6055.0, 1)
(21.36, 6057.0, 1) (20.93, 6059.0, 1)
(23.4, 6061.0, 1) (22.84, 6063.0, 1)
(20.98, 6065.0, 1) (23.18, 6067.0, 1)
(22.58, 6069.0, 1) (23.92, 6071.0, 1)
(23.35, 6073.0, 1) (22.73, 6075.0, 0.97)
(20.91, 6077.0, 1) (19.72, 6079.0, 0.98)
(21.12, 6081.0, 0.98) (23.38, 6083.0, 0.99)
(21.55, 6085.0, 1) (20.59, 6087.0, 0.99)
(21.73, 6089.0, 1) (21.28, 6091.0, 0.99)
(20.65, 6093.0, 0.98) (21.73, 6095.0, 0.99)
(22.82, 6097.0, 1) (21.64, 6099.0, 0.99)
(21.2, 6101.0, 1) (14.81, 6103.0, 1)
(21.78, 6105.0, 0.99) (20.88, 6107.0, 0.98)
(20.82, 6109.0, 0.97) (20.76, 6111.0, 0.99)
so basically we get 0.07 mag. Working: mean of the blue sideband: 20.3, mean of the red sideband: 21.7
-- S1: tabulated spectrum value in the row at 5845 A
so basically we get 20.18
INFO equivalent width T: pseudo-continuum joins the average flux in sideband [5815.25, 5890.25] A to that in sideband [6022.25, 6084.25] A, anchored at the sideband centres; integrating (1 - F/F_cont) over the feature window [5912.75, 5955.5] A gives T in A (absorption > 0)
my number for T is 2.17 A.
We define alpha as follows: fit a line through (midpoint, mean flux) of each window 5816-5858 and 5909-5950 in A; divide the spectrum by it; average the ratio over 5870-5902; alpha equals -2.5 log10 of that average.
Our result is 0.40 mag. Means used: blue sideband 20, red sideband 18.9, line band 13.4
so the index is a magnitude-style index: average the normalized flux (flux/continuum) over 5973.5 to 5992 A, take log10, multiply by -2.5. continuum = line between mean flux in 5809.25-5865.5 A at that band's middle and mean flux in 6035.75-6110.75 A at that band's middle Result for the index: 0.08 mag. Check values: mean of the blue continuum 20.1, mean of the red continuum 21.6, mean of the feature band 19.6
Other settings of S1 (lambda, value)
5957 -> 19.92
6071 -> 23.92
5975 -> 19.5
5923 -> 20.02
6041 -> 20.65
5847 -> 18.68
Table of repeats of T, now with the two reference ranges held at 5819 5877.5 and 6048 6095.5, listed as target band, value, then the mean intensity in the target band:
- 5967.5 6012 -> 2.7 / 19.8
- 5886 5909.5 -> 9.9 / 11.7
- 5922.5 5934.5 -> 0.6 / 19.5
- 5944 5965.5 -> 1.1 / 19.7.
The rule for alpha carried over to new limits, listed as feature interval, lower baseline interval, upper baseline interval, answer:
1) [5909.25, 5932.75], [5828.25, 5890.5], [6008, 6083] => 0.061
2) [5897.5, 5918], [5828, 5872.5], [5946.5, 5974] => 0.209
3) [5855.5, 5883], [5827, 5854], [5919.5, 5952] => 0.076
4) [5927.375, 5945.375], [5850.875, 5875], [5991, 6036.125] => 0.033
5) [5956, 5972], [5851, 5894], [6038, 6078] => -0.035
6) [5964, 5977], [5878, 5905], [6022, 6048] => -0.141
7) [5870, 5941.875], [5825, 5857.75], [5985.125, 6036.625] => 0.239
